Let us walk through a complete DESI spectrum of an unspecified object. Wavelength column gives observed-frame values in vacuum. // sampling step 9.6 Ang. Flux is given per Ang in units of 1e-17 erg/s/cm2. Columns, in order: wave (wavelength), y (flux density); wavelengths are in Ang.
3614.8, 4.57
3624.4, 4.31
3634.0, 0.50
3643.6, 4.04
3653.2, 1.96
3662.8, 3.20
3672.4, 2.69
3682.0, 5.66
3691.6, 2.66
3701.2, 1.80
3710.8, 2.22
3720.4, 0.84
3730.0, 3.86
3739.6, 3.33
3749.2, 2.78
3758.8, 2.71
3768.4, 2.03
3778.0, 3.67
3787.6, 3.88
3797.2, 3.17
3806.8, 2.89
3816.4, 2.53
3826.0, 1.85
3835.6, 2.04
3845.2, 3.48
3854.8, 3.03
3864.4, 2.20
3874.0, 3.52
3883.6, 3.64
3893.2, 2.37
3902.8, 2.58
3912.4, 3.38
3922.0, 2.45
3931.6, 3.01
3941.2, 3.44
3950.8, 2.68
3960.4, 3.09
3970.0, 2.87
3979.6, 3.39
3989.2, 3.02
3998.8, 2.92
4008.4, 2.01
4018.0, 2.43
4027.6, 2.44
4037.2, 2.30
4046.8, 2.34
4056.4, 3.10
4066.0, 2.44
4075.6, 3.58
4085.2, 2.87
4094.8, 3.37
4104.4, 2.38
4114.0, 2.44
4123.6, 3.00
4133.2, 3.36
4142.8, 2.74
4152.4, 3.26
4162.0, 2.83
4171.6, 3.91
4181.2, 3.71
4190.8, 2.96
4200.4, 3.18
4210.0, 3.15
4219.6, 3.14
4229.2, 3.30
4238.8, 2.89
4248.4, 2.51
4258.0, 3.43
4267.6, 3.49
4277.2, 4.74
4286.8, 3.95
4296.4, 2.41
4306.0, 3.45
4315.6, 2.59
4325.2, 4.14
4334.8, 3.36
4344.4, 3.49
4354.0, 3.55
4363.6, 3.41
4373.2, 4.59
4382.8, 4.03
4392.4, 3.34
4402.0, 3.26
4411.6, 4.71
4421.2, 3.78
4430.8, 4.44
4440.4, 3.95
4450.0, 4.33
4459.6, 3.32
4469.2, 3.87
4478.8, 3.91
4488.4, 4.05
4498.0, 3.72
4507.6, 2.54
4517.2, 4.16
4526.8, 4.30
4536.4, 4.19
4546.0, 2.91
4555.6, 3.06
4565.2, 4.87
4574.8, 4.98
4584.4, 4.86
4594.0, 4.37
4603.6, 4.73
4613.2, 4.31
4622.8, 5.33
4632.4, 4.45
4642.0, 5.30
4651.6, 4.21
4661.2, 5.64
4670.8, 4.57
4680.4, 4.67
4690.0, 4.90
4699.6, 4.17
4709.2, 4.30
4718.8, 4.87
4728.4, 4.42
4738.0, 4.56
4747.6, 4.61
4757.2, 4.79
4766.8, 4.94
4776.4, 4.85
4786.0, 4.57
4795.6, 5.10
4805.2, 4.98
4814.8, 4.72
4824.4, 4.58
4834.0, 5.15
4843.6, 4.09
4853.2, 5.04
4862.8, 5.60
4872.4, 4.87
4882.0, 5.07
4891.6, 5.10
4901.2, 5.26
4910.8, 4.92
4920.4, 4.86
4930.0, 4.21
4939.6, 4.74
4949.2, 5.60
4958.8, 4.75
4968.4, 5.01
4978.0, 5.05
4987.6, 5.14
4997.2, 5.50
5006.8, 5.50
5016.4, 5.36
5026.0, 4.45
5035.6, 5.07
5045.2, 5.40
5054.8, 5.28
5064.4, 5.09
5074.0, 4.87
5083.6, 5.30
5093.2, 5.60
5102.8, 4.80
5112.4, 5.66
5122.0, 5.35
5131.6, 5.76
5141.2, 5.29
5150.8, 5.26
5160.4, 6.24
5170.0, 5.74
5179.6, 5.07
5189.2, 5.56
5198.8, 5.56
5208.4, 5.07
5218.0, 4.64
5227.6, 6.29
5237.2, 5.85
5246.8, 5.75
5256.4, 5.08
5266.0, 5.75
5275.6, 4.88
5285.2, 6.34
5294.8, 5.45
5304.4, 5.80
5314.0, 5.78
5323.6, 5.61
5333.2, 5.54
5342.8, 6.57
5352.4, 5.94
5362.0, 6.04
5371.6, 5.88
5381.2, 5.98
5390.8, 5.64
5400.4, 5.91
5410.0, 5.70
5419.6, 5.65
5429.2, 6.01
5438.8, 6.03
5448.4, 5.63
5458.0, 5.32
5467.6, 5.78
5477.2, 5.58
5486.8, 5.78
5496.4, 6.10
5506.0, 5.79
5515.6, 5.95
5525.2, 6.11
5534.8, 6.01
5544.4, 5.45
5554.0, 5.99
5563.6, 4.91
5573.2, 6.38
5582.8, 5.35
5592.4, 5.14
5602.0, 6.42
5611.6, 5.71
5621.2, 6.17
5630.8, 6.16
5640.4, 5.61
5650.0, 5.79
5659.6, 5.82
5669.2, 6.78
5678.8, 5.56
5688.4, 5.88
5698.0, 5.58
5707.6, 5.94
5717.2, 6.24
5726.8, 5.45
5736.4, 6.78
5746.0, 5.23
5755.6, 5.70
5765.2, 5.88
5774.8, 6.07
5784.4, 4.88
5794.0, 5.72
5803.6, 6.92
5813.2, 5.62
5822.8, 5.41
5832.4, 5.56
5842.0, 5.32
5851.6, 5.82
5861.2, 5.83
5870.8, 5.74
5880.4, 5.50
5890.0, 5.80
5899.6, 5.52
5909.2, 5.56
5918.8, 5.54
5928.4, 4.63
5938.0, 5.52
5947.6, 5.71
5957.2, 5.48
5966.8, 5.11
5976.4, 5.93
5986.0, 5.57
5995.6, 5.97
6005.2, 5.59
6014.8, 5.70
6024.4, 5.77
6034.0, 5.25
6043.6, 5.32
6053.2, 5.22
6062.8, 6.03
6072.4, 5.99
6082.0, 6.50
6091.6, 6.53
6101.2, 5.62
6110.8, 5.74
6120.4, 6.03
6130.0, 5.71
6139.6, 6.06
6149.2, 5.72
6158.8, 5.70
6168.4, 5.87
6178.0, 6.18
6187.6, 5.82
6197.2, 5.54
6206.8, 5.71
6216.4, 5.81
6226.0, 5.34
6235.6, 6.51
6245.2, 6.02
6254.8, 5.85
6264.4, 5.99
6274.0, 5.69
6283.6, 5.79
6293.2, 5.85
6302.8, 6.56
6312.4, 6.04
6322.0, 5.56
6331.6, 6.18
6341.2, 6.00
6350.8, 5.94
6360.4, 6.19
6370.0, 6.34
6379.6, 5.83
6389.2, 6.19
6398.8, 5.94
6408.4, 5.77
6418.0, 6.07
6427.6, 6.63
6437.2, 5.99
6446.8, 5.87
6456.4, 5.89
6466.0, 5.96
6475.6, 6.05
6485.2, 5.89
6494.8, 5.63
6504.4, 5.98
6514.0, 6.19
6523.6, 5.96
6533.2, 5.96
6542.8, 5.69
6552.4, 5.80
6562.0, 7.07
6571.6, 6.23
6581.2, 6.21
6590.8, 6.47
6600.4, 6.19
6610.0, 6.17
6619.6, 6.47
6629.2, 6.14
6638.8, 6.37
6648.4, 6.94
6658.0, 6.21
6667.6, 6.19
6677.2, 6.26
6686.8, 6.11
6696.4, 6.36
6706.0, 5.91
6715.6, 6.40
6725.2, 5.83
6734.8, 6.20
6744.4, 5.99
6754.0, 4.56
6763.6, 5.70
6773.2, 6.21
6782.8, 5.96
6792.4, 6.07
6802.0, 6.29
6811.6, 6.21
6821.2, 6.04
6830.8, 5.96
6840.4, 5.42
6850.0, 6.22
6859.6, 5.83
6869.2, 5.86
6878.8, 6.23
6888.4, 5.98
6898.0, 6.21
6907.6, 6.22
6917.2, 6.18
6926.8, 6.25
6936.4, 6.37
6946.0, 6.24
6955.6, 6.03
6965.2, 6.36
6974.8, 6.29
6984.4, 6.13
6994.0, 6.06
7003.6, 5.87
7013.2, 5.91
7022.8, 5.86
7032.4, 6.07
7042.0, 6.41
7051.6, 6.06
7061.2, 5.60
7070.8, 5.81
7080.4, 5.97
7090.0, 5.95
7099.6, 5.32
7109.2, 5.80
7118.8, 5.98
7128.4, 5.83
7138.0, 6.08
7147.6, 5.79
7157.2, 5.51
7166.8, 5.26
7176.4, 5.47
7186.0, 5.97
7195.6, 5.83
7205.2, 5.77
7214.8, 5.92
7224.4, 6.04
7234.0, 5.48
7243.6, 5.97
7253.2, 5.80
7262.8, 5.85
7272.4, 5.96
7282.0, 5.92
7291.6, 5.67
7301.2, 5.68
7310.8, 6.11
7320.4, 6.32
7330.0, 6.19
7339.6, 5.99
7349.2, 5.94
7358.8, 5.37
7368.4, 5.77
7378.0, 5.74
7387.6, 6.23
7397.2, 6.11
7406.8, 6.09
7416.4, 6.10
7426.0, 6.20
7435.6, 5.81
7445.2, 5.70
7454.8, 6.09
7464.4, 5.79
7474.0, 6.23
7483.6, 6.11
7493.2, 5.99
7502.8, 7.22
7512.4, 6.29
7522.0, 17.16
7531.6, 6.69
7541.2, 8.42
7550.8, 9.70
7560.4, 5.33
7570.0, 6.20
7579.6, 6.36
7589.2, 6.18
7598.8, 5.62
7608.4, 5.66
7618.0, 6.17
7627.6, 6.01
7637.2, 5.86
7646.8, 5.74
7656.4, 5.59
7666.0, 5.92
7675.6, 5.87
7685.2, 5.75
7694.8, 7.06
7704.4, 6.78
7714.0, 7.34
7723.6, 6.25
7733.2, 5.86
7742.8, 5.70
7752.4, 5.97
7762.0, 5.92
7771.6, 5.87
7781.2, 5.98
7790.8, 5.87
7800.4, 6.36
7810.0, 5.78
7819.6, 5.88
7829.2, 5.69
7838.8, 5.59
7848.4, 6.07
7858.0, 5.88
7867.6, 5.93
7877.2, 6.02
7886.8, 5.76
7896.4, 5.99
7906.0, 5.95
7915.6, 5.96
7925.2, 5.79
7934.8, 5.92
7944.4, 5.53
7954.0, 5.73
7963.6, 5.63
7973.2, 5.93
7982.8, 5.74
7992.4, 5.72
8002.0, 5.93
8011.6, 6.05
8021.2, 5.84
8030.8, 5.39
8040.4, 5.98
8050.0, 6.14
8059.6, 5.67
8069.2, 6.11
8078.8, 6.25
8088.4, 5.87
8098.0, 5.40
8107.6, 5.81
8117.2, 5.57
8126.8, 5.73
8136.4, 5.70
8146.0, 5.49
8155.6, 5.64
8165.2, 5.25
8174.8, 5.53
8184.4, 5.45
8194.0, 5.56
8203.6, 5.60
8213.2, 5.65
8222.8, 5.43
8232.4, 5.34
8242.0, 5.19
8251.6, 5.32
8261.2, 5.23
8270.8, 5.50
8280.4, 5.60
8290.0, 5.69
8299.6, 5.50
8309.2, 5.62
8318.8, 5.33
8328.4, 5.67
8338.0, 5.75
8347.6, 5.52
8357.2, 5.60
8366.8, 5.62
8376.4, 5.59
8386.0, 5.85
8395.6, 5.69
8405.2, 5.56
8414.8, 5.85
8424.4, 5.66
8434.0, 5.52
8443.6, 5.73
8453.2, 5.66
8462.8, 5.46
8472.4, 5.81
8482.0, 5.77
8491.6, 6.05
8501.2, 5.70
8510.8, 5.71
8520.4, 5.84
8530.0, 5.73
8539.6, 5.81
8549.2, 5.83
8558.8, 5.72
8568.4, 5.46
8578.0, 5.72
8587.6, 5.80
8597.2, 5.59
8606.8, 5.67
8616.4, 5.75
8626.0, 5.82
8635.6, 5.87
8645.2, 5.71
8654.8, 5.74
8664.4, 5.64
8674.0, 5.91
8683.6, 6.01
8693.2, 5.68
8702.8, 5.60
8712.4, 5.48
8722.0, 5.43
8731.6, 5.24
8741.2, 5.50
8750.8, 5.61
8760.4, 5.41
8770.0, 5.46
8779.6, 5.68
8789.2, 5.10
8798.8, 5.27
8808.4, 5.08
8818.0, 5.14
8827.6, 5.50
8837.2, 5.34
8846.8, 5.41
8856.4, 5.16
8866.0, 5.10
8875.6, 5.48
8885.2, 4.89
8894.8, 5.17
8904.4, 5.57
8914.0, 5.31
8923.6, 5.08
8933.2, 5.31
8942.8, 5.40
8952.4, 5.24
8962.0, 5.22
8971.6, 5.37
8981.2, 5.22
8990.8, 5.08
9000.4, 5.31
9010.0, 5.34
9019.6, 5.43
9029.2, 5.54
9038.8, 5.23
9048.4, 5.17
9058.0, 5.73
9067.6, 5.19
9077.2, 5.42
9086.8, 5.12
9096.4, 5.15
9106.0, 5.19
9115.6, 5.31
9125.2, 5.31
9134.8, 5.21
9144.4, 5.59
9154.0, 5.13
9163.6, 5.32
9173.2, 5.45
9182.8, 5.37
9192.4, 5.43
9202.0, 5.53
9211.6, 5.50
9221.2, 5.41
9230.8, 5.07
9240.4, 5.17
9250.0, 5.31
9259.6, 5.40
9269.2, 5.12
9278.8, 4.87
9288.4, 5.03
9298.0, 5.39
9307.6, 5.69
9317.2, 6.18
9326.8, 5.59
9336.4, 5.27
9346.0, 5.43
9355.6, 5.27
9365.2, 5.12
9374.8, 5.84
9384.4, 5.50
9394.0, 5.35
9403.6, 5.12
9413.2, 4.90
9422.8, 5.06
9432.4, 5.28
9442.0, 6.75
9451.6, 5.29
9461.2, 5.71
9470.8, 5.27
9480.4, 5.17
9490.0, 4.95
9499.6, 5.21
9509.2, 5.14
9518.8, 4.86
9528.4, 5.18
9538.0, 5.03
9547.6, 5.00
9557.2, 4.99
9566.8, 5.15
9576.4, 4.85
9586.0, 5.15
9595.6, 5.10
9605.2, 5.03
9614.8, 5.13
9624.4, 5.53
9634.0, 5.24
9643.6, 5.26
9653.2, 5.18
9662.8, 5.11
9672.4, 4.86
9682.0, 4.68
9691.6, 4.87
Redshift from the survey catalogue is 0.15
